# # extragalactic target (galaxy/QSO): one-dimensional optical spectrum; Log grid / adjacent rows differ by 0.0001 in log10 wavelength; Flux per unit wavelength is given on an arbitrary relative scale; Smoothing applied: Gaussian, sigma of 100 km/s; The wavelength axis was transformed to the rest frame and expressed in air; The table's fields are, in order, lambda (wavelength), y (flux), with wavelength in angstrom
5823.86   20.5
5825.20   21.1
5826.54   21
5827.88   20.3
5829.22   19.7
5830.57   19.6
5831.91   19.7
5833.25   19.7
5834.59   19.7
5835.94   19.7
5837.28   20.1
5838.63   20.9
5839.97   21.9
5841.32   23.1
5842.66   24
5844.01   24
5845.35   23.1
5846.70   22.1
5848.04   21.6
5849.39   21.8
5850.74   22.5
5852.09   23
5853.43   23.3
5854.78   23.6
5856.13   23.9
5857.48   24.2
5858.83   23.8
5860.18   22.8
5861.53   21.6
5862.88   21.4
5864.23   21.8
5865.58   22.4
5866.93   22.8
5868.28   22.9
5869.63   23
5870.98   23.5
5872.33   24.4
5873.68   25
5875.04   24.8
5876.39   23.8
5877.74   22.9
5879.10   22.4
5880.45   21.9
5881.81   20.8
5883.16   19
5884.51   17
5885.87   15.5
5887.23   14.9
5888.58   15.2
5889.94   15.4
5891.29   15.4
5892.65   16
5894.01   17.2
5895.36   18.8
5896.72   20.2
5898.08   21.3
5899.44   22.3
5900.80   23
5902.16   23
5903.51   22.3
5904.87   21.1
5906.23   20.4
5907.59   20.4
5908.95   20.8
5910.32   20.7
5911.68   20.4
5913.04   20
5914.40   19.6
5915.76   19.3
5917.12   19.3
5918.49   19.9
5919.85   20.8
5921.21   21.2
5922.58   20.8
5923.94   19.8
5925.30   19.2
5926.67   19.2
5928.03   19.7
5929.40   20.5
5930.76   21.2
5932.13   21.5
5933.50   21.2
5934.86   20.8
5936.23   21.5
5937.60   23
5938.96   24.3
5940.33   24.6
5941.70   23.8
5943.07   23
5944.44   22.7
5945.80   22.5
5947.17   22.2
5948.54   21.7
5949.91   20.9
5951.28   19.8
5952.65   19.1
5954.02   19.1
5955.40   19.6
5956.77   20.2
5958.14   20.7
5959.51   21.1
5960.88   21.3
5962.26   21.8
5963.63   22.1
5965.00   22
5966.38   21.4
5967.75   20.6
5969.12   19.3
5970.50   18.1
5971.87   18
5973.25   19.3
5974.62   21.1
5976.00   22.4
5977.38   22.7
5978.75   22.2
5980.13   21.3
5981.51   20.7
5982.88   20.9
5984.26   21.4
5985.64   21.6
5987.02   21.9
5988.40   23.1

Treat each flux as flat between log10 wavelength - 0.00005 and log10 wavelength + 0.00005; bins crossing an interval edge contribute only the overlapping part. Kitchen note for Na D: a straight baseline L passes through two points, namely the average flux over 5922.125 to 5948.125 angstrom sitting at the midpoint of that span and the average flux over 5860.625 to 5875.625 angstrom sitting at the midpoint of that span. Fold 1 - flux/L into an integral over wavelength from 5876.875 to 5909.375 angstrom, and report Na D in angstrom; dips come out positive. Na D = 4.4 angstrom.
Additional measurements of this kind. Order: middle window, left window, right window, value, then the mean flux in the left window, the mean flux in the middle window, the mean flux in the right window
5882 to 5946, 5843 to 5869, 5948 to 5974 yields 3.5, 22.8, 20.2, 20.3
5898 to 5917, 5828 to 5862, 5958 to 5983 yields 0.4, 21.9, 21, 20.9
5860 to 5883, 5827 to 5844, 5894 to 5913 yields -2.0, 20.8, 22.8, 21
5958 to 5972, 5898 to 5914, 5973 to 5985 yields 0.5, 21.3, 20.7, 21.4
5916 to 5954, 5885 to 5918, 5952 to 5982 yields -2.4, 19.3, 21.2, 20.6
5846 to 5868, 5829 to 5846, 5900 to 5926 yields -1.7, 21.2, 22.7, 20.6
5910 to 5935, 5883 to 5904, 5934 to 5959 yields -0.1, 18.5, 20.3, 21.6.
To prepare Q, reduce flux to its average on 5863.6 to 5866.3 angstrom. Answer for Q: 22.1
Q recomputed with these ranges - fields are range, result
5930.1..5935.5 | 21.2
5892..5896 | 17.3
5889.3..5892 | 15.4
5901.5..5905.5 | 22.2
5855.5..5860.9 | 23.6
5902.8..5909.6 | 21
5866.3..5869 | 22.9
